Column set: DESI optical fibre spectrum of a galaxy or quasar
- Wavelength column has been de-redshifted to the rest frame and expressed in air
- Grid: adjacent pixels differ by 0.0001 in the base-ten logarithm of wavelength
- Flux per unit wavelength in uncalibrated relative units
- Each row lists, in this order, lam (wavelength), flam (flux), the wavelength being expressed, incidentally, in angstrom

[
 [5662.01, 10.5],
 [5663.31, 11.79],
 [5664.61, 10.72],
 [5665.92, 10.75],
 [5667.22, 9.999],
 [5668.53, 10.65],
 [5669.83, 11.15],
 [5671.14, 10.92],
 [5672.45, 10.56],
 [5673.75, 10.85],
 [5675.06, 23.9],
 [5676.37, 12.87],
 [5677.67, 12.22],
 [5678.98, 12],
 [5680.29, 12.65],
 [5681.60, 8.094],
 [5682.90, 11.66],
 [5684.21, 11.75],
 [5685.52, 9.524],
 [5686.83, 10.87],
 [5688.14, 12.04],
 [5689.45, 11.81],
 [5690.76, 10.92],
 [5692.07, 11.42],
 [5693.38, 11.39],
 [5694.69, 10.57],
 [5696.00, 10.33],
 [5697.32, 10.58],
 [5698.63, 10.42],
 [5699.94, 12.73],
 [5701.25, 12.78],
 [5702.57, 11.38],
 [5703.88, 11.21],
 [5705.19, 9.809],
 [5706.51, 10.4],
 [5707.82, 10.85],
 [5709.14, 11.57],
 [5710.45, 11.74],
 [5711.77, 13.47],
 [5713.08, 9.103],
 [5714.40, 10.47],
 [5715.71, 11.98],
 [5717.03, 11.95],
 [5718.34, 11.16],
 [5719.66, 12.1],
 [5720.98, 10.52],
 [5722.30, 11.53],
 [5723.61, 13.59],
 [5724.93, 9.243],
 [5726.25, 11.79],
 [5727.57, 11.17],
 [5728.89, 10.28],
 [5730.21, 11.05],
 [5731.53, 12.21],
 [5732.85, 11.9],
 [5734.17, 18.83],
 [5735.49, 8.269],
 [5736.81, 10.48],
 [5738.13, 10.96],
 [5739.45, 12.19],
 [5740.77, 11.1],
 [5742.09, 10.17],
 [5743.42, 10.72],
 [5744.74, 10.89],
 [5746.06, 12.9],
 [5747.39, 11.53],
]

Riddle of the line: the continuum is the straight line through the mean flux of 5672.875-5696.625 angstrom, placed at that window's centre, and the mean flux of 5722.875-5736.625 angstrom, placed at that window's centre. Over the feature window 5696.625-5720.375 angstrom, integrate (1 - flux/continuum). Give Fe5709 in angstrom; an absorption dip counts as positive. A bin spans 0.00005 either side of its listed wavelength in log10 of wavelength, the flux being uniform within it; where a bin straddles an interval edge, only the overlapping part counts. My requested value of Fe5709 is 1.1 angstrom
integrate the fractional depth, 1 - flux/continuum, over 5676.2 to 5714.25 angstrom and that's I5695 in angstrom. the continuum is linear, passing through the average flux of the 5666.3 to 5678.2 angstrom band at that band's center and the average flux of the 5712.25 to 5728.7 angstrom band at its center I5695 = 2.2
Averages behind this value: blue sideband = 12.5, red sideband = 11.2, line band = 11.2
